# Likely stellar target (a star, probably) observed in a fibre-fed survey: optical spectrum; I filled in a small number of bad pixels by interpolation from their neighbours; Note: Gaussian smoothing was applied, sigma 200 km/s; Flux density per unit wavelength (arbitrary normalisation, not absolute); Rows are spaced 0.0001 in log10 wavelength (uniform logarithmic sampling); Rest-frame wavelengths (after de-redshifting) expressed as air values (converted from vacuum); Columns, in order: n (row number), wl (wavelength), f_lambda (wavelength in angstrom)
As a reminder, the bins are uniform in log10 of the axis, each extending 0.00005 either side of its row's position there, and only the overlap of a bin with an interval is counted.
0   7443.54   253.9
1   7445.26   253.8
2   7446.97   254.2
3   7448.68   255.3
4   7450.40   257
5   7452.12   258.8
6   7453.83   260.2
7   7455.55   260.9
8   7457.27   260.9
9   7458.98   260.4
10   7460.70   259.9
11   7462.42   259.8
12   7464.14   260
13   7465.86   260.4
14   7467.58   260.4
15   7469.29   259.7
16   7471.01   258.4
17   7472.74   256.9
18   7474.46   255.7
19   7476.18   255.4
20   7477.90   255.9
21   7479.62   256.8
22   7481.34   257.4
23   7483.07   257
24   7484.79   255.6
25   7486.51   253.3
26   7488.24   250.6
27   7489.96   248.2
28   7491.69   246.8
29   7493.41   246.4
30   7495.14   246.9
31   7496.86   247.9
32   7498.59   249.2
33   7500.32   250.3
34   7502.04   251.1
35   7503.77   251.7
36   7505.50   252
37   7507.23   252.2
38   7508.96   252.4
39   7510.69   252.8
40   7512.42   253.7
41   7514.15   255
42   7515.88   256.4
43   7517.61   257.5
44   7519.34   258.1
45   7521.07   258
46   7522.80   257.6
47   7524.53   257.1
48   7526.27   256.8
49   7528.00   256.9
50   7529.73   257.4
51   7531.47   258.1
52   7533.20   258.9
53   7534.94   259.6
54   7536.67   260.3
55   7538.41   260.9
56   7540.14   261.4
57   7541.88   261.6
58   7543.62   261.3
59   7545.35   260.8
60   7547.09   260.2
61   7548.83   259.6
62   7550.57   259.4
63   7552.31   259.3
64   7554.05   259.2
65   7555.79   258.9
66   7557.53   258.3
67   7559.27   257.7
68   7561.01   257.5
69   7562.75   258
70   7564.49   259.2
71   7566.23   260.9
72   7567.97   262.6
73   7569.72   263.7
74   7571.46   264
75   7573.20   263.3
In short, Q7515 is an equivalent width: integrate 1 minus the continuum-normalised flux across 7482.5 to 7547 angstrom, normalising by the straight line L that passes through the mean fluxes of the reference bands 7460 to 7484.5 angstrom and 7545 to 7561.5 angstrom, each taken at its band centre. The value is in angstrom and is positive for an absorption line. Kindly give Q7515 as 0.9 angstrom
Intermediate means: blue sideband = 258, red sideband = 259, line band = 255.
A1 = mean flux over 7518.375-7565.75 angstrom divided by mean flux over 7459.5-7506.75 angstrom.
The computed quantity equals 1.02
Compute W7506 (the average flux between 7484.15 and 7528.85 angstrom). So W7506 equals 253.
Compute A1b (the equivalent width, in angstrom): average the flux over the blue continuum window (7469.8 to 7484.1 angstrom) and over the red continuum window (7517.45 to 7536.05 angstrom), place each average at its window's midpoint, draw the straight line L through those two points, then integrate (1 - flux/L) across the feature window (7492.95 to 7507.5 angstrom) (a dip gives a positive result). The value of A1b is 0.4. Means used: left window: 257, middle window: 250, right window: 258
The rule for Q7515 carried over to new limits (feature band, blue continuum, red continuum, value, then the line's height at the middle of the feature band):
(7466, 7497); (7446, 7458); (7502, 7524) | 0.3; 256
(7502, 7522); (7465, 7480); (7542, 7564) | 0.3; 259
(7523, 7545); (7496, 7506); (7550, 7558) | -0.3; 256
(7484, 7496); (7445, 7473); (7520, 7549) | 0.4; 259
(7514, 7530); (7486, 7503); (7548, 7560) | -0.2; 254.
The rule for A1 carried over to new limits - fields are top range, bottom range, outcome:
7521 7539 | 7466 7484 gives 1.00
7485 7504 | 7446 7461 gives 0.96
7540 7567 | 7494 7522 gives 1.03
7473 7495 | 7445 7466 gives 0.98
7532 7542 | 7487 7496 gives 1.05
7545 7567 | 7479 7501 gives 1.03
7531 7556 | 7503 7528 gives 1.02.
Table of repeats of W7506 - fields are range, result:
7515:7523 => 258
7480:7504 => 251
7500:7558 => 257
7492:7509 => 250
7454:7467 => 260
